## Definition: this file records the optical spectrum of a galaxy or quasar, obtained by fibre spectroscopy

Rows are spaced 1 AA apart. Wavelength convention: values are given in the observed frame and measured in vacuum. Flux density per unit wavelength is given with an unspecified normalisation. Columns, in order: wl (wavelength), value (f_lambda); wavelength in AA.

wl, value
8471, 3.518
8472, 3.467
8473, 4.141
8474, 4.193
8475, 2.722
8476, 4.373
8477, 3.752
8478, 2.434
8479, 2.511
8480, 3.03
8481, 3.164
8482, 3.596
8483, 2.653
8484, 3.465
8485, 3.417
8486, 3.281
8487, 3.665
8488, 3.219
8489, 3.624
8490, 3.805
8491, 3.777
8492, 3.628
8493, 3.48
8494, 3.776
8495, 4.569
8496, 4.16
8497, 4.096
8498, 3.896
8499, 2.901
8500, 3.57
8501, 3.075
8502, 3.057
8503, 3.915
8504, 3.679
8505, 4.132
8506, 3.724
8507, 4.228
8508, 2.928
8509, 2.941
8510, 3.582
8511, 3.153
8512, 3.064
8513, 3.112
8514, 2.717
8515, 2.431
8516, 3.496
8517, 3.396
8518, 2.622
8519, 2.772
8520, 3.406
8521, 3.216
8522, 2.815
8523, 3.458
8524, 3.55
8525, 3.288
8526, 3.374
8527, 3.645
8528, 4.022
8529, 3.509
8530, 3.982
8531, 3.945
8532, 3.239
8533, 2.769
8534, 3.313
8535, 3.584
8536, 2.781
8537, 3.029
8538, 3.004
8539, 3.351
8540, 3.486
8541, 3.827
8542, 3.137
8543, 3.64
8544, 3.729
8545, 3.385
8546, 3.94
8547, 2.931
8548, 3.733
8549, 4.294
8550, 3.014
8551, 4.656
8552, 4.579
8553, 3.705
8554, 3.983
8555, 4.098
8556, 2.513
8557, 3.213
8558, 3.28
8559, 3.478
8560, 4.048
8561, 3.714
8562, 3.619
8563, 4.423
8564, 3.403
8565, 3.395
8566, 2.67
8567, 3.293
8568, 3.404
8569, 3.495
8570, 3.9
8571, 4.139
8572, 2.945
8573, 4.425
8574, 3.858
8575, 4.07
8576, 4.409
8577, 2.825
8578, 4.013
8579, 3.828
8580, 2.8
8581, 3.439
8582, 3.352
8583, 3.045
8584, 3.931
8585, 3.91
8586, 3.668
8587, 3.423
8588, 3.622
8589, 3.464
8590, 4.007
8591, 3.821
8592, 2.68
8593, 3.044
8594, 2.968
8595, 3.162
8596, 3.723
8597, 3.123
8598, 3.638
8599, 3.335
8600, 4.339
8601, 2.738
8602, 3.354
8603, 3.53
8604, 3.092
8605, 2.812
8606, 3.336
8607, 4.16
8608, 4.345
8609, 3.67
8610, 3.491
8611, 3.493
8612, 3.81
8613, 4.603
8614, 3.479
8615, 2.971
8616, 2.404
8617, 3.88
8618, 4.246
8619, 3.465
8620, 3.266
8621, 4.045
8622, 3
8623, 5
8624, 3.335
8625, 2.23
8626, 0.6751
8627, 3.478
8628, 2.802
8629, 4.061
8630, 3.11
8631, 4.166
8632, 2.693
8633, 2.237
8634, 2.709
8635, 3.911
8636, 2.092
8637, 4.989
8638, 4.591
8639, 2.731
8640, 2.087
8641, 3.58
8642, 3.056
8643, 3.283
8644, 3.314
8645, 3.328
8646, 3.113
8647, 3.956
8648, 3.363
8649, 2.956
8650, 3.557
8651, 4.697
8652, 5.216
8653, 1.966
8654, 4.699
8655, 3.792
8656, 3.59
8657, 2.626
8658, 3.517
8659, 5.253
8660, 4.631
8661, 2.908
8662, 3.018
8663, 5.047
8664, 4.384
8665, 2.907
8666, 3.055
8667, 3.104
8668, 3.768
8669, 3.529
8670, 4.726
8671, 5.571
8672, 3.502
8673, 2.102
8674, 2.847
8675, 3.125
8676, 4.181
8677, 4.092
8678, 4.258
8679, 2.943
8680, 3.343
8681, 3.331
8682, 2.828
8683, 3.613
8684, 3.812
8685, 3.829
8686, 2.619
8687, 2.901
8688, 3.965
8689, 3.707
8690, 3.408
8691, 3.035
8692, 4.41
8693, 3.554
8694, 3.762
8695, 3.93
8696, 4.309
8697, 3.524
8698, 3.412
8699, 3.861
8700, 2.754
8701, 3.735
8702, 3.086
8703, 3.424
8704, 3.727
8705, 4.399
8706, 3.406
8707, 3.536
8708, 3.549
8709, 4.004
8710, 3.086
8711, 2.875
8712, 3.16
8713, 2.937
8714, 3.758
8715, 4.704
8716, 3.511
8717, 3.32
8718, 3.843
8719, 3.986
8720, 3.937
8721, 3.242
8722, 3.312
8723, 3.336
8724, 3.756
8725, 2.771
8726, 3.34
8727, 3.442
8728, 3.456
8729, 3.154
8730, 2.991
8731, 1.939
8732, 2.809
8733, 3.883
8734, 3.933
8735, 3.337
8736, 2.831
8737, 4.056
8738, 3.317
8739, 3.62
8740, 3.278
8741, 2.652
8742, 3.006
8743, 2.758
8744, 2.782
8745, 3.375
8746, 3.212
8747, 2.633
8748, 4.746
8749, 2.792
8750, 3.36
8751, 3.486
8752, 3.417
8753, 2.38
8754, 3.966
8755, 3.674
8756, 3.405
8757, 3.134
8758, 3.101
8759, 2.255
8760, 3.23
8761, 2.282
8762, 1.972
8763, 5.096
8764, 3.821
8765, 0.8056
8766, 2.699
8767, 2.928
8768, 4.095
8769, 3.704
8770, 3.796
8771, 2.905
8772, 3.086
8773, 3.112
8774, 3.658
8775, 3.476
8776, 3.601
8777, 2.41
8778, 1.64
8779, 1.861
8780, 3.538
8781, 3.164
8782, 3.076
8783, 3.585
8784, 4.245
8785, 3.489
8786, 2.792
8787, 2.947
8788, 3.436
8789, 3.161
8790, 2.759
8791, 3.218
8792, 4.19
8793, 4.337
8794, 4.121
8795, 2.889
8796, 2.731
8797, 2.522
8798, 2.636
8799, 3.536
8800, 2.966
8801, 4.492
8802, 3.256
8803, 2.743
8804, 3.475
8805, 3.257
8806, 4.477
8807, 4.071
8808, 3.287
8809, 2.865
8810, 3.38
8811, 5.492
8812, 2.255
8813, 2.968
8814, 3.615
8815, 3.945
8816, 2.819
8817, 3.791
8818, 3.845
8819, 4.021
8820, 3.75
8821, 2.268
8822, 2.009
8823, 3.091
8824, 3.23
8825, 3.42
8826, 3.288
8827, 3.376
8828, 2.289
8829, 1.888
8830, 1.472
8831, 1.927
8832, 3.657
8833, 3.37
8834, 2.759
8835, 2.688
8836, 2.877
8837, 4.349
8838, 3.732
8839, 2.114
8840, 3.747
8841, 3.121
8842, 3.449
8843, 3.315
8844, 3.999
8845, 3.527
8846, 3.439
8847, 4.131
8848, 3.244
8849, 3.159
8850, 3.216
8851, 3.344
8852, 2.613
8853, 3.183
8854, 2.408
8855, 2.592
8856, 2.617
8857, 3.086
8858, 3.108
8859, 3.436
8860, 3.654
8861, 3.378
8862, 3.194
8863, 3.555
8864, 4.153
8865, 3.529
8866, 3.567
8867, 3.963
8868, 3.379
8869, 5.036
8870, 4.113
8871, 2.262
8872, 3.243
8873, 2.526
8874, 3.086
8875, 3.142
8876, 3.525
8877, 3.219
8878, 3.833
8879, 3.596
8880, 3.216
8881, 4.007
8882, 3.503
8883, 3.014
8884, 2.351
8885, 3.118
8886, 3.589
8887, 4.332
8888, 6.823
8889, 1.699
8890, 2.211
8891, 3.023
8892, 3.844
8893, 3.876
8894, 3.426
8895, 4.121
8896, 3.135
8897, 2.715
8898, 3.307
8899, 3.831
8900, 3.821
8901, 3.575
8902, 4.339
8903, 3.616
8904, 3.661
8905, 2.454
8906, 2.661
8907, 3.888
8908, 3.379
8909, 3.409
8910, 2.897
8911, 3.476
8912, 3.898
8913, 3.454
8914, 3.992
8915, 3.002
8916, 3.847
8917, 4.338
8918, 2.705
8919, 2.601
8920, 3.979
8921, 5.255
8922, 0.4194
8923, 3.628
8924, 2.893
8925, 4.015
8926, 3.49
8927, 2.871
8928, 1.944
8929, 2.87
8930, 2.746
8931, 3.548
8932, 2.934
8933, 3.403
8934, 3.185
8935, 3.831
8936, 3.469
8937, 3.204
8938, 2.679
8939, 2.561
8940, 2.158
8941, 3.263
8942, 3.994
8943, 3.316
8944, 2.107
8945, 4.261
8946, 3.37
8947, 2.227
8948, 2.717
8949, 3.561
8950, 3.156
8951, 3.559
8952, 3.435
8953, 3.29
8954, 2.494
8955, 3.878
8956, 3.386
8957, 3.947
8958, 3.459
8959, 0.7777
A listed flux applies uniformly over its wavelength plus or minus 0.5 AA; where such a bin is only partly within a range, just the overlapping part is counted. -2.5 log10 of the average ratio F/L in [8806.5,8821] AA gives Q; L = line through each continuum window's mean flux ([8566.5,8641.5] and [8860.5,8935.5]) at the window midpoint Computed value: -0.04 mag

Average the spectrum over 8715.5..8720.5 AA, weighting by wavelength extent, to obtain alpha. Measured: 3.72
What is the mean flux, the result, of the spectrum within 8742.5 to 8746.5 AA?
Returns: 3.03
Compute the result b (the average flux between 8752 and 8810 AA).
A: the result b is 3.22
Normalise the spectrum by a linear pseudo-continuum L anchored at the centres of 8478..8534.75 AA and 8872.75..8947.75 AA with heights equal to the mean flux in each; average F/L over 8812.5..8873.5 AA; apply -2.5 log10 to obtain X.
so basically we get 0.03 mag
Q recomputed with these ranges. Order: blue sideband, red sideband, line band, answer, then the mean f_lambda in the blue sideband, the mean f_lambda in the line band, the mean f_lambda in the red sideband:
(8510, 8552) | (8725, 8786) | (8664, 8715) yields -0.10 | 3.38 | 3.55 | 3.17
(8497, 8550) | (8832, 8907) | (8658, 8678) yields -0.12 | 3.38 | 3.78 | 3.38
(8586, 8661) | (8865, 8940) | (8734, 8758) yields 0.04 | 3.46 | 3.28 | 3.37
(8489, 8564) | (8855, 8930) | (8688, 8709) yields -0.06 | 3.51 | 3.64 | 3.39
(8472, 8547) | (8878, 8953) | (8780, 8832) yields 0.03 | 3.42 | 3.26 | 3.32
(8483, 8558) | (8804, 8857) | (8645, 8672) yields -0.13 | 3.47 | 3.79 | 3.21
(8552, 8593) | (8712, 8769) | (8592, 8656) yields 0.02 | 3.59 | 3.41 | 3.27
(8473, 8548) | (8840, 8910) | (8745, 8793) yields 0.07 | 3.41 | 3.19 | 3.4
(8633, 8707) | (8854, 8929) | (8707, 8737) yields 0.04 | 3.57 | 3.4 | 3.39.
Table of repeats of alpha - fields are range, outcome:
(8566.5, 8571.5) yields 3.65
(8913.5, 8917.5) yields 3.79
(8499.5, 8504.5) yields 3.46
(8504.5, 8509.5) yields 3.59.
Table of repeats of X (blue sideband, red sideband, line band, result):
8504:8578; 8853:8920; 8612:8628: 0.04 mag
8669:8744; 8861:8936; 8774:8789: 0.11 mag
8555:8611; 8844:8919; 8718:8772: 0.07 mag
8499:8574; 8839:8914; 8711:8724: -0.04 mag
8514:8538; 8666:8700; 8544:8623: -0.06 mag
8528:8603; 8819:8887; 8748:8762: 0.07 mag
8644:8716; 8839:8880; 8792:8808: -0.01 mag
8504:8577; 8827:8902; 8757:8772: 0.11 mag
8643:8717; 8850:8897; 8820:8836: 0.24 mag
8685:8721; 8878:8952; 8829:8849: 0.08 mag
